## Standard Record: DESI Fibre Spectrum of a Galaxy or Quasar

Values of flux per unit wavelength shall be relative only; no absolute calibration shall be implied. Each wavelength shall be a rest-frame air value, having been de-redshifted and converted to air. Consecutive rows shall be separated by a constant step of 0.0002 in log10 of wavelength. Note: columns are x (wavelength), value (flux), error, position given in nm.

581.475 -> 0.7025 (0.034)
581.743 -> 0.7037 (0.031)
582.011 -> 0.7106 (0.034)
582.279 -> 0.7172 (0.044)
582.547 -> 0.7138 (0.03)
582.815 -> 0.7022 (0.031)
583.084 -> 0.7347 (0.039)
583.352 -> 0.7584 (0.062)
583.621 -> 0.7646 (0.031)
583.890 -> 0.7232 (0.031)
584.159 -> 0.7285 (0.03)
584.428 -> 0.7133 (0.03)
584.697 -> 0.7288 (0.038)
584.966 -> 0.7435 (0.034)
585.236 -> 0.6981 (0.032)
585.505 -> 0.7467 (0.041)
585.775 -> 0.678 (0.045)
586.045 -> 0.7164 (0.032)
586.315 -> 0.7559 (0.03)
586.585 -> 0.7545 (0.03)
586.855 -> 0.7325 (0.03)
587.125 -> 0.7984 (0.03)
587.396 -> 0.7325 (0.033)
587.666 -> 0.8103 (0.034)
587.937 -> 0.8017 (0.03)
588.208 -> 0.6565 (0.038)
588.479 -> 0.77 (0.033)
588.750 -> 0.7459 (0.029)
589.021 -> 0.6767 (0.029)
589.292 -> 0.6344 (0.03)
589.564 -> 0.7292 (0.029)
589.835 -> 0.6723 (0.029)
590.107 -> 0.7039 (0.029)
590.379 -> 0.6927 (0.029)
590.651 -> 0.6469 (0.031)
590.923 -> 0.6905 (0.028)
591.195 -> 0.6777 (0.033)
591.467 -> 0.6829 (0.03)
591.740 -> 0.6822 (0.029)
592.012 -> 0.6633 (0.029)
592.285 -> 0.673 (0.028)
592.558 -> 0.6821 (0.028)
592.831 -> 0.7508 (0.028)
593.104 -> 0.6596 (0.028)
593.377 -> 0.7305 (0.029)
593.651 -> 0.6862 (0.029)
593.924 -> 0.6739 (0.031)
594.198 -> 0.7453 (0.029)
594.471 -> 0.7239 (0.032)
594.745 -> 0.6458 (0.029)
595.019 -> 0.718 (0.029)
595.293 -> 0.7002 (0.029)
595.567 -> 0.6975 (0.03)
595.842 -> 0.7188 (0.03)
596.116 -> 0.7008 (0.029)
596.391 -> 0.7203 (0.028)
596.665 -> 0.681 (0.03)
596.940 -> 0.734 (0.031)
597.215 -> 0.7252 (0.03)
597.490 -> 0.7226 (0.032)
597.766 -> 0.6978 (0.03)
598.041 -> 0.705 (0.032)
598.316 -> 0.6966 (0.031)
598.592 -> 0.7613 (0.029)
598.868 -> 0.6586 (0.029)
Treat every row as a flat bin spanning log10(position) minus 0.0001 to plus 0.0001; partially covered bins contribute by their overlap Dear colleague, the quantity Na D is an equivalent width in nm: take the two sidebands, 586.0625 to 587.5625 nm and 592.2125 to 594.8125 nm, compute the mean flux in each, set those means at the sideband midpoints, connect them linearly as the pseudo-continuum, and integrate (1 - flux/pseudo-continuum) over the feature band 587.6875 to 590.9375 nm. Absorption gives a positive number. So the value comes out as 0.12 nm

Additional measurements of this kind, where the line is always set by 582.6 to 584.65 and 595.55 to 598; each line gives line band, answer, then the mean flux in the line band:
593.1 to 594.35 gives 0.02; 0.704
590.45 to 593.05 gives 0.13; 0.683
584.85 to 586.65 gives 0.00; 0.726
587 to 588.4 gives -0.07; 0.76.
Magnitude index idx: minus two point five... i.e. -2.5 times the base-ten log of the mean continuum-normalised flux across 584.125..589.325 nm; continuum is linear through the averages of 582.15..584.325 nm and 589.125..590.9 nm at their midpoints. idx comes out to -0.04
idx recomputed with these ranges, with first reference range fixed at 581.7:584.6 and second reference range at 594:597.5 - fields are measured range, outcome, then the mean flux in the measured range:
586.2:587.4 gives -0.054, 0.757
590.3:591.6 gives 0.059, 0.678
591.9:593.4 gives 0.035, 0.691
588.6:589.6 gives 0.036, 0.694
